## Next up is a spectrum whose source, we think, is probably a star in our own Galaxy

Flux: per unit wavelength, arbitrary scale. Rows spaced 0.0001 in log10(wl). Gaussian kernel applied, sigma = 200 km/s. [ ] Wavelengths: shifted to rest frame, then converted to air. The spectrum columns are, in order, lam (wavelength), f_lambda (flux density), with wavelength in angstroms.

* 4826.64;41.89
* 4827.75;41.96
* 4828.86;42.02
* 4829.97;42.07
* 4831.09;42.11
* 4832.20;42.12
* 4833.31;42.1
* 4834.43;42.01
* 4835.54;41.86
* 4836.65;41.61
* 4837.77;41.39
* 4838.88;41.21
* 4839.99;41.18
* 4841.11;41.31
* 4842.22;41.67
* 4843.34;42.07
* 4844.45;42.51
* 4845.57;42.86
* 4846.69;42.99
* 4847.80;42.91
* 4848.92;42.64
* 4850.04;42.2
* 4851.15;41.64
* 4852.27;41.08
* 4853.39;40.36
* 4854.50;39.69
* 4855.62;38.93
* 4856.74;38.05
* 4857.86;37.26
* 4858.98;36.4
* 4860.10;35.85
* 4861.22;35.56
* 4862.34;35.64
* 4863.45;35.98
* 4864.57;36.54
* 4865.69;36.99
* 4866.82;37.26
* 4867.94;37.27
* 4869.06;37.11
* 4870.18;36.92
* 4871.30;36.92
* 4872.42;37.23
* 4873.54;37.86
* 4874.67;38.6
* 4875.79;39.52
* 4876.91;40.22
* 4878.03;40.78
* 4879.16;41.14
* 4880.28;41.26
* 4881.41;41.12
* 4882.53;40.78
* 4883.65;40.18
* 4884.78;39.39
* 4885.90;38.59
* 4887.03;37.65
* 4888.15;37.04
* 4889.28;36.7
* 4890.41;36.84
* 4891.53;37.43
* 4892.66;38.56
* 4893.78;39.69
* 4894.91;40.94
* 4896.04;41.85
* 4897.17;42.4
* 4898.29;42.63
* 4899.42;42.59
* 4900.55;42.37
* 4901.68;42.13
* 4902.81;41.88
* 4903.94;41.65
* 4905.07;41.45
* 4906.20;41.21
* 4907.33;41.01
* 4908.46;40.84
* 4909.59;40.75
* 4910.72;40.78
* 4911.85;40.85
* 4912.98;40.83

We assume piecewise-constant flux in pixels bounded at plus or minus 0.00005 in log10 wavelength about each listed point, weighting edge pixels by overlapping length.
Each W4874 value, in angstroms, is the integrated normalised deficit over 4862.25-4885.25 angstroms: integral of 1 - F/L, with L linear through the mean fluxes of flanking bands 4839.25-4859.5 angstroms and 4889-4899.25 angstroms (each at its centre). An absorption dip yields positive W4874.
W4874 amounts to 1.0 angstroms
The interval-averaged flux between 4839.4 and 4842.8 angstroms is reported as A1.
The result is 41.4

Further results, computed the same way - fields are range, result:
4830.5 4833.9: 42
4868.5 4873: 37.1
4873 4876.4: 38.7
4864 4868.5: 36.9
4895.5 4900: 42.4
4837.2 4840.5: 41.3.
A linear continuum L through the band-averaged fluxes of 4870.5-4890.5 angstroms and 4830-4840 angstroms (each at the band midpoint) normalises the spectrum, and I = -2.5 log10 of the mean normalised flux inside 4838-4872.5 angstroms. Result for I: 0.04 mag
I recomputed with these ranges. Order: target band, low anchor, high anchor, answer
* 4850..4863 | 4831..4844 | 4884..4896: 0.06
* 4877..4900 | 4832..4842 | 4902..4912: 0.04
